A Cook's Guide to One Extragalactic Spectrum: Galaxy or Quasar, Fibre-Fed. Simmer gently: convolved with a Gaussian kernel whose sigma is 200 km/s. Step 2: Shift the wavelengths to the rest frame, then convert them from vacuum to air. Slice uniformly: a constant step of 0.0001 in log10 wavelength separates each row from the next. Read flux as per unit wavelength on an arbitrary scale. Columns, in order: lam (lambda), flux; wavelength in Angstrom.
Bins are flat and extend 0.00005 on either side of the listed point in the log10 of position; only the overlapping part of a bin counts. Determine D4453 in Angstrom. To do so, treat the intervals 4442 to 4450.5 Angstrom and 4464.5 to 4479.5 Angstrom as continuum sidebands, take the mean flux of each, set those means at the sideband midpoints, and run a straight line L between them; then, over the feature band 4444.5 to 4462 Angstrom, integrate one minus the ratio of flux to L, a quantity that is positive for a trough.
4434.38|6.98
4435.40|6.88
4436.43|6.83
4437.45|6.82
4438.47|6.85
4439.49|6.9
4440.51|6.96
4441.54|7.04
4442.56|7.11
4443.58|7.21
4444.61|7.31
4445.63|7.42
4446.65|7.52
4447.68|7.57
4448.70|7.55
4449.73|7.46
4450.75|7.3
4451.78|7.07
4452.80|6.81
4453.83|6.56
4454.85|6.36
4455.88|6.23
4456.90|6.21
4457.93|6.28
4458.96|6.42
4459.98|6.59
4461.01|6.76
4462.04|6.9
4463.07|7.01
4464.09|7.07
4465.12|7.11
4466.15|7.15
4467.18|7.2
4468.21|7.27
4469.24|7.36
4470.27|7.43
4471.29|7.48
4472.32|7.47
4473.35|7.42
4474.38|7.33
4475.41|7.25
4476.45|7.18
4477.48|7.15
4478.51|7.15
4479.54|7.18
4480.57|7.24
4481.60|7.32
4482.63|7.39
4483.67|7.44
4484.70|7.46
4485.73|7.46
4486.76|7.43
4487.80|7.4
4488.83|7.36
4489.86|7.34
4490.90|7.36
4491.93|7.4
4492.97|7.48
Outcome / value 1.1 Angstrom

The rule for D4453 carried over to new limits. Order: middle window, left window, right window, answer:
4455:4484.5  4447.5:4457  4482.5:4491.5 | 0.4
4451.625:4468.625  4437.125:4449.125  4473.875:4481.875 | 1.1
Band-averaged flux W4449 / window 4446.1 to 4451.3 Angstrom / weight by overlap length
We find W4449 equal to 7.47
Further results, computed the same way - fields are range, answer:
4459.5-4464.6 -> 6.87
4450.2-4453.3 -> 7.08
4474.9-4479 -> 7.17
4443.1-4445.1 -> 7.24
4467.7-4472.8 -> 7.41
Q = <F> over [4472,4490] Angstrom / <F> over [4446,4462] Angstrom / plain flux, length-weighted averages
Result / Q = 1.07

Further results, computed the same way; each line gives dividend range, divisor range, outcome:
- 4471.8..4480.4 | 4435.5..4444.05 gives 1.04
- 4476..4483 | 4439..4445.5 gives 1.02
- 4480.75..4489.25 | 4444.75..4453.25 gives 1.01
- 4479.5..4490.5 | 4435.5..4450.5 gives 1.03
